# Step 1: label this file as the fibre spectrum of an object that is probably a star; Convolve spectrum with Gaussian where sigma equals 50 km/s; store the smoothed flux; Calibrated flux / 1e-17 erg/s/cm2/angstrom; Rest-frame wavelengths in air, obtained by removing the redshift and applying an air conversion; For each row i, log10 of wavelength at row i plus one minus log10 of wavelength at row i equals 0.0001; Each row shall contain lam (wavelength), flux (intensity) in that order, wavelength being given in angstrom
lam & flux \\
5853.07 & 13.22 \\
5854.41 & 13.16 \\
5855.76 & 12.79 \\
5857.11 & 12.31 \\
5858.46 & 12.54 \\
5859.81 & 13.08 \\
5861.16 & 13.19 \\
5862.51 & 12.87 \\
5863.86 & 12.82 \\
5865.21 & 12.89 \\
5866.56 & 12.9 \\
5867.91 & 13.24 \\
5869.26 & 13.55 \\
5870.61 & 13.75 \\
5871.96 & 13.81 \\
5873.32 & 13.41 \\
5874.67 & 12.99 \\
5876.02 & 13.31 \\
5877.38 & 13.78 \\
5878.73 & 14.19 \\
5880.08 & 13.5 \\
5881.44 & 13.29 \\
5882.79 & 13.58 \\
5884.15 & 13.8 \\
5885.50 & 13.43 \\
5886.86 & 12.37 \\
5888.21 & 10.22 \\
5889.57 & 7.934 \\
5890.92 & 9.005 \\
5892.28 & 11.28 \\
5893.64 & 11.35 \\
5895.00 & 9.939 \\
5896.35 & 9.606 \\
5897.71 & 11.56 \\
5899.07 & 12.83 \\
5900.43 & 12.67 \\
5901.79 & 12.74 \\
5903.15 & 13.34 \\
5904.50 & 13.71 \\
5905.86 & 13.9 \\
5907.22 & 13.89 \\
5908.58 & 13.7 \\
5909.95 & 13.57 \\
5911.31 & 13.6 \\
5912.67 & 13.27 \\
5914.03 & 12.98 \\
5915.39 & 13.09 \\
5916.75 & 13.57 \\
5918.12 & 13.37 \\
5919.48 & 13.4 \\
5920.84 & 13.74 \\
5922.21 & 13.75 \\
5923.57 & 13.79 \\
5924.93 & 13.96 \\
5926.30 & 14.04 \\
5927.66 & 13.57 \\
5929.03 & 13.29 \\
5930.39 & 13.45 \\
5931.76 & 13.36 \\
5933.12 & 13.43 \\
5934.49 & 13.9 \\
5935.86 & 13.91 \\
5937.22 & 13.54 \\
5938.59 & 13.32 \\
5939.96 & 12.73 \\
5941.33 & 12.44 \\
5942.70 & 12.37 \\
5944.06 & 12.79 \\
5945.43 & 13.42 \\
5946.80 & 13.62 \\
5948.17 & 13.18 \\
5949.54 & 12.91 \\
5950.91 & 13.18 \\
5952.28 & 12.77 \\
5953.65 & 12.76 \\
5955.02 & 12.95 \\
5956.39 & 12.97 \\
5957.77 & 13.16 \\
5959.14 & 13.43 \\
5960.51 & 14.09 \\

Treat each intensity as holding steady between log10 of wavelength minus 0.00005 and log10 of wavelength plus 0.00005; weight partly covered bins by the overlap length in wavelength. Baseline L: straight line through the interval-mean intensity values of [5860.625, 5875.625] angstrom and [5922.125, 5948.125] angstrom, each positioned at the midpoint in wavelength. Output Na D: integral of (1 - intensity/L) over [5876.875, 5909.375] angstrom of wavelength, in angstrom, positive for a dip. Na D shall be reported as 2.4 angstrom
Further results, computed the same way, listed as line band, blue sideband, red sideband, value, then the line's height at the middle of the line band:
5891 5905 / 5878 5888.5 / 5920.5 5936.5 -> 1.7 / 13.3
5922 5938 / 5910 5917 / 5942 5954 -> -0.6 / 13.2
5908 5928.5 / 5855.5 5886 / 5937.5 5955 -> -0.7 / 13.1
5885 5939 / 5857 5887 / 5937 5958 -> 1.4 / 13.1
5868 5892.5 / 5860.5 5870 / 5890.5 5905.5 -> -0.3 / 12.5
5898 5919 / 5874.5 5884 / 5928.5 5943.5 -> 0.1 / 13.4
